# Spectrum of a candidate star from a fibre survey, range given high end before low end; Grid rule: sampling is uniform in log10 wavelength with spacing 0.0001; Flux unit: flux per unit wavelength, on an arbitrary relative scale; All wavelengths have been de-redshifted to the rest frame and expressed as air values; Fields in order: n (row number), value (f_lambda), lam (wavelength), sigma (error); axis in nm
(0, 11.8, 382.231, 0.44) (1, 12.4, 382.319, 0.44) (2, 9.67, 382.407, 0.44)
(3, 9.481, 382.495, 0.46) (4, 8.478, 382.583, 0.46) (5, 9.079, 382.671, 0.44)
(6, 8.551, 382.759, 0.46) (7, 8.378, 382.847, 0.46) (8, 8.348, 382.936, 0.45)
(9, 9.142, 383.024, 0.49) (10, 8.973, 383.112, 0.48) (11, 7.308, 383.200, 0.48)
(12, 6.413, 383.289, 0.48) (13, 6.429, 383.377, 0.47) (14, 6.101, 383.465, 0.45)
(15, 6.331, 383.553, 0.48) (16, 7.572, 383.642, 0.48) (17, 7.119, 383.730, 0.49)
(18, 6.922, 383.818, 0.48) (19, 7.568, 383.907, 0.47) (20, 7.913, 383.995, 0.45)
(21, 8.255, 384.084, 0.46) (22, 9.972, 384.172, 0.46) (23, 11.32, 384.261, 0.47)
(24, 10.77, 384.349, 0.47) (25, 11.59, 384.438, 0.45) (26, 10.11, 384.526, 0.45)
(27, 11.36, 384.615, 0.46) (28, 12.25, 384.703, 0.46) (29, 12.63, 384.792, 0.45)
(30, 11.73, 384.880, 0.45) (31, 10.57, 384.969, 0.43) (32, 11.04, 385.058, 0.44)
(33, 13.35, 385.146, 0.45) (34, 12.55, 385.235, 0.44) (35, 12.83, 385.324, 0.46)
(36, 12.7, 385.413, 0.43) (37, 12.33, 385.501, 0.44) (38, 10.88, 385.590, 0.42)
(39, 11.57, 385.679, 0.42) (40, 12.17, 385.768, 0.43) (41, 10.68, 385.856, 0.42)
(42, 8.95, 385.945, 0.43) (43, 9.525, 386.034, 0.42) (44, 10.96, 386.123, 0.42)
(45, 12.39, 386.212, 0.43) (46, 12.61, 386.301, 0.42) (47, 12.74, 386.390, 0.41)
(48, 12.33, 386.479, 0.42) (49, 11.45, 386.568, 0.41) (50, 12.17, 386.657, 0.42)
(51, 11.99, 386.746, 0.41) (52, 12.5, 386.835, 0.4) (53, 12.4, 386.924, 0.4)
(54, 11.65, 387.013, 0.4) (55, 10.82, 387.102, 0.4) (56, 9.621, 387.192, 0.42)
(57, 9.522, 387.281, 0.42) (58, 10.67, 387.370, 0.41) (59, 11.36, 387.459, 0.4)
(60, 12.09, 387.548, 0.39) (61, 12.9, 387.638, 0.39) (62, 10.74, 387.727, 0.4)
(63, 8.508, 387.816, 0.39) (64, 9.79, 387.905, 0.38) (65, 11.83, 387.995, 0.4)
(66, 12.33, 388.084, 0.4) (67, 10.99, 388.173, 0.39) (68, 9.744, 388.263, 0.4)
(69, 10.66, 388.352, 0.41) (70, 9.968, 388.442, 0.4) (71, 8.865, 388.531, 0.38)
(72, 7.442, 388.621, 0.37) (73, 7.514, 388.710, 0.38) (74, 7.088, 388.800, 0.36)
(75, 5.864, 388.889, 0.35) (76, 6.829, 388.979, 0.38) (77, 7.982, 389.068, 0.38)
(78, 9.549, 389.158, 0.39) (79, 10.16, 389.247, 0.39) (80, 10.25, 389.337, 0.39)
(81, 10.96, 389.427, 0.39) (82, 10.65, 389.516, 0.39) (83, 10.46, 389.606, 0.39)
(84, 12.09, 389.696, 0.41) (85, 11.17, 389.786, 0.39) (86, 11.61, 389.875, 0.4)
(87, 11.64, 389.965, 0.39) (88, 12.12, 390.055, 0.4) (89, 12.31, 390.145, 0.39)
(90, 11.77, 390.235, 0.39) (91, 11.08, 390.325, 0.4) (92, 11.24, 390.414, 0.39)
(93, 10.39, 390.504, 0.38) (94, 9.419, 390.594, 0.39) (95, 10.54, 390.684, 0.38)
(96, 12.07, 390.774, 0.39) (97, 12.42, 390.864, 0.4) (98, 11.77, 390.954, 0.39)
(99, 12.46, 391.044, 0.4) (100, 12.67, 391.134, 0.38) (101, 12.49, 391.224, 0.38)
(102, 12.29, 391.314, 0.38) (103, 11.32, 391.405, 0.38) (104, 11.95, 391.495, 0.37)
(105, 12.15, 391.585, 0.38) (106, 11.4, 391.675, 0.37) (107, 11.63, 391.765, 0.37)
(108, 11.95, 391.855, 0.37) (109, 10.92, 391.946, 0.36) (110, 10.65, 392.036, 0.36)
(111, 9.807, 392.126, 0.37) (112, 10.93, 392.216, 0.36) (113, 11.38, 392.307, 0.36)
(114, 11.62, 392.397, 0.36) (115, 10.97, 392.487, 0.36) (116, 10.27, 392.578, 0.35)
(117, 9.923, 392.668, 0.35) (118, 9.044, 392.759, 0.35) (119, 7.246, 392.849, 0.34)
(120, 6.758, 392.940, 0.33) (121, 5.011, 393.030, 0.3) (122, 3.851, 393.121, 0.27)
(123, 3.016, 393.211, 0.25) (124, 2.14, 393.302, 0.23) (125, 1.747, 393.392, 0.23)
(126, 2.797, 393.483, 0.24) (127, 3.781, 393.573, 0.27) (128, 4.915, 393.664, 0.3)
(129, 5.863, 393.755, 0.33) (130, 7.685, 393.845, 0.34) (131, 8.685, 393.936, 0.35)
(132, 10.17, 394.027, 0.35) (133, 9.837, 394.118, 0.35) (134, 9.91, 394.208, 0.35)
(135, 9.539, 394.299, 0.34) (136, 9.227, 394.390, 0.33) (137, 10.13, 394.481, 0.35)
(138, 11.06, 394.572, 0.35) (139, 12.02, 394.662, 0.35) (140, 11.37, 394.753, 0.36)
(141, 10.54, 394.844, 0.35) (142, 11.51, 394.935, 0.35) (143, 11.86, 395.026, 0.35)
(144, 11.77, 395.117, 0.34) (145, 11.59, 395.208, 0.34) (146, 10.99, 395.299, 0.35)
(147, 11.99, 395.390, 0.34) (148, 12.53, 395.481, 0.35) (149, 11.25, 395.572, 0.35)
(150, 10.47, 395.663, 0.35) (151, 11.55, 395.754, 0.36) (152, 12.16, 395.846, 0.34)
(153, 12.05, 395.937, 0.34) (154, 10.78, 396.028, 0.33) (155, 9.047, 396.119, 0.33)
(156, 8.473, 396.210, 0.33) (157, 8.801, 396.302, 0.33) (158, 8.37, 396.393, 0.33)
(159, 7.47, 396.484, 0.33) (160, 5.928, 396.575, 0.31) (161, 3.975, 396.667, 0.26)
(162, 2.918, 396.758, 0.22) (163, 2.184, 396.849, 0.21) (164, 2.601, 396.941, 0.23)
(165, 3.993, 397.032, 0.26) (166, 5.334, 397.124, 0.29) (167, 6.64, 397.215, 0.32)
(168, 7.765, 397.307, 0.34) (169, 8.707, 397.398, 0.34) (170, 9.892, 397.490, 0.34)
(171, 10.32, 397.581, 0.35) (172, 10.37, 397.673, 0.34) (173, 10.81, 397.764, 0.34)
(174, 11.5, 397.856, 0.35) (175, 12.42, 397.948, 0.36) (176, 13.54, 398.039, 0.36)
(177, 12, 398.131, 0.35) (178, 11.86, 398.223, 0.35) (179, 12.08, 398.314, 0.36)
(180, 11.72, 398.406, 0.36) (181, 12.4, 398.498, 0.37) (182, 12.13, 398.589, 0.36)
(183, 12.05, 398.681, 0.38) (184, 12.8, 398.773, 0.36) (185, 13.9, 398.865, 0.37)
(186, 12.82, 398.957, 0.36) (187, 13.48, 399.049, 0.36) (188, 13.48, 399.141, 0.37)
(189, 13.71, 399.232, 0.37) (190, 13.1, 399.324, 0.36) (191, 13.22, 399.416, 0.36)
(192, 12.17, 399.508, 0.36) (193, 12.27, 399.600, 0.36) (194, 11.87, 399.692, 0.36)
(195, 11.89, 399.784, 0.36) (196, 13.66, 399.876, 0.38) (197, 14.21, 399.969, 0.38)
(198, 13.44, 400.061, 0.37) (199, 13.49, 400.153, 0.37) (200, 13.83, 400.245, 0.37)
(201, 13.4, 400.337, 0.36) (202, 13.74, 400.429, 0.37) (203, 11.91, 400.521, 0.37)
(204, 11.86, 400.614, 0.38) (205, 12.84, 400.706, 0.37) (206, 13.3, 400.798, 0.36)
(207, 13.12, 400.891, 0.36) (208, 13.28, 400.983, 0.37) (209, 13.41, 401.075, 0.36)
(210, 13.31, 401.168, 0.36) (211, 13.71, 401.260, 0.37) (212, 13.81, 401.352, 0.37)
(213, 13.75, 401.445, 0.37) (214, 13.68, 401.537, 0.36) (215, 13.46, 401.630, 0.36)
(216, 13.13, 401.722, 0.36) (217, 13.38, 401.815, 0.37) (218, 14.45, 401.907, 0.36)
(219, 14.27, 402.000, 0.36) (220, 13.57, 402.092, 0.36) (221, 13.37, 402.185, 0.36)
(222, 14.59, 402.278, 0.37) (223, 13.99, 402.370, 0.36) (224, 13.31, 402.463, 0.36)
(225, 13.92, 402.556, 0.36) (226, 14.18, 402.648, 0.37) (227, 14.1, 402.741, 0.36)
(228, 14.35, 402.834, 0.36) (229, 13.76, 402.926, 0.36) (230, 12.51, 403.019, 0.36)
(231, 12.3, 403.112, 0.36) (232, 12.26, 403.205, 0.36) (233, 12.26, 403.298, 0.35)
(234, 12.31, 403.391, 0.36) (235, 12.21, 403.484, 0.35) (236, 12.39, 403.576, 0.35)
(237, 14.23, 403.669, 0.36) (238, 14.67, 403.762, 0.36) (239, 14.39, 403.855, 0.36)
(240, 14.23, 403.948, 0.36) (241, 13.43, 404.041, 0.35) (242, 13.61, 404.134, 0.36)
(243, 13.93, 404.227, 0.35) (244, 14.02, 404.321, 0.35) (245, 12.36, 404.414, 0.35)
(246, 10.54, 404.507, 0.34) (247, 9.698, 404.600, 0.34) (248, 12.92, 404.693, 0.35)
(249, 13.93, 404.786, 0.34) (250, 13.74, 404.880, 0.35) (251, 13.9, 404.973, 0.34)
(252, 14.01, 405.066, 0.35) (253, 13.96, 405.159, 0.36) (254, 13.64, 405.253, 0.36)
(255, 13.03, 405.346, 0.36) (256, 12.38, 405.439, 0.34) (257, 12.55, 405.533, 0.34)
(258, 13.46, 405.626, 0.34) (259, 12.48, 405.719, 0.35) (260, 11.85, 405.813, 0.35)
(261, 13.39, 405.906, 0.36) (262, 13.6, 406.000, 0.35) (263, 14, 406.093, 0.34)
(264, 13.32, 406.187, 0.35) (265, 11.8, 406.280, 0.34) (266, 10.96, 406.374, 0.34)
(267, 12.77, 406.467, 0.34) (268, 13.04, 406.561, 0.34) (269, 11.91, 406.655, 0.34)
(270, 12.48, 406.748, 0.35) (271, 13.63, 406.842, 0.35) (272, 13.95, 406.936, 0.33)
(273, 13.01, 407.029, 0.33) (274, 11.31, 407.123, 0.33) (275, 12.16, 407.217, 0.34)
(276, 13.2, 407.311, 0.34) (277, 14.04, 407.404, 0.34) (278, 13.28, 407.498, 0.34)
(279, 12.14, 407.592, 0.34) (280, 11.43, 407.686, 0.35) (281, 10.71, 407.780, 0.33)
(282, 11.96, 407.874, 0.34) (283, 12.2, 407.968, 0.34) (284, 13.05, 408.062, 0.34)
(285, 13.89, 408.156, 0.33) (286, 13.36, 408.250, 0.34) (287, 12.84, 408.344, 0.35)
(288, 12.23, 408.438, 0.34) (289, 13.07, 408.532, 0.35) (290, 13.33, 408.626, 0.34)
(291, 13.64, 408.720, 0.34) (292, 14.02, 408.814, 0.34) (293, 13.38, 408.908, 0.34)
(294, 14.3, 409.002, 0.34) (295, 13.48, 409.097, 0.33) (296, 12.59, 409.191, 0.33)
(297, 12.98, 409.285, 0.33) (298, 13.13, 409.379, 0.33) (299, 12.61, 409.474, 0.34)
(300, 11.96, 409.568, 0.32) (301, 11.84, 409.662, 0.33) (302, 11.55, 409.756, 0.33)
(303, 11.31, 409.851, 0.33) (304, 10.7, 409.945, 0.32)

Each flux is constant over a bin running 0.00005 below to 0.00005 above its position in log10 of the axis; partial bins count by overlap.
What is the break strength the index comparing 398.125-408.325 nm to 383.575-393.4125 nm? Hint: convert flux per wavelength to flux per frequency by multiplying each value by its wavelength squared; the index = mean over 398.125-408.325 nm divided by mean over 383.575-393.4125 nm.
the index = 1.35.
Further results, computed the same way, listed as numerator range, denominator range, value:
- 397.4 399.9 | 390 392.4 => 1.10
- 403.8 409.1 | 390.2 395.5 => 1.42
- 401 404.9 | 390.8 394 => 1.57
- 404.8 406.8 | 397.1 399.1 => 1.21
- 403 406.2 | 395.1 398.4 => 1.46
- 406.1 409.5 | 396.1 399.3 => 1.40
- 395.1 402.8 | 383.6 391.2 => 1.15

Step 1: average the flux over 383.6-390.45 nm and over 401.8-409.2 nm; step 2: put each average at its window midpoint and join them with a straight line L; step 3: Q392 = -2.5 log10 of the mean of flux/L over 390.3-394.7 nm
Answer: 0.21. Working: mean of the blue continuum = 10.6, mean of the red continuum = 13.1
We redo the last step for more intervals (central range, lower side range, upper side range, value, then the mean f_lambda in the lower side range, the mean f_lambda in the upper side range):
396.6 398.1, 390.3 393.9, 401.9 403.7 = 0.42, 9.22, 13.4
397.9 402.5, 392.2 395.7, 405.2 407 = -0.20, 8.84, 12.9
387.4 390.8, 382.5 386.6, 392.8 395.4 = -0.13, 10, 8.13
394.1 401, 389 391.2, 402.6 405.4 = 0.13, 11.1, 13.2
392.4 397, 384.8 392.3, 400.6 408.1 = 0.38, 11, 13.1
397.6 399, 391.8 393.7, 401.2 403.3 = -0.09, 7.59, 13.6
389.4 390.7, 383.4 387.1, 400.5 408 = 0.02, 10.8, 13.1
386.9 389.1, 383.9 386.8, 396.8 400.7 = 0.15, 11.3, 11.3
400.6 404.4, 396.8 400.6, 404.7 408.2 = -0.12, 11.3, 12.9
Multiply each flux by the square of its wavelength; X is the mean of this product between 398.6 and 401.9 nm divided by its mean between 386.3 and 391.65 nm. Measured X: 1.3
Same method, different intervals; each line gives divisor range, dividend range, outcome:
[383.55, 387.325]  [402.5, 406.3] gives 1.33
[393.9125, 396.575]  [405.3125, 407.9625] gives 1.28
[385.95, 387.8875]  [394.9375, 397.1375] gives 0.81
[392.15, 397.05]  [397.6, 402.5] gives 1.58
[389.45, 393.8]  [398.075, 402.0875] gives 1.41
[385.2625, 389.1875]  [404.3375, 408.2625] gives 1.32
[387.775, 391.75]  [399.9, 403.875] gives 1.35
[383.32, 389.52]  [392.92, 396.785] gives 0.87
